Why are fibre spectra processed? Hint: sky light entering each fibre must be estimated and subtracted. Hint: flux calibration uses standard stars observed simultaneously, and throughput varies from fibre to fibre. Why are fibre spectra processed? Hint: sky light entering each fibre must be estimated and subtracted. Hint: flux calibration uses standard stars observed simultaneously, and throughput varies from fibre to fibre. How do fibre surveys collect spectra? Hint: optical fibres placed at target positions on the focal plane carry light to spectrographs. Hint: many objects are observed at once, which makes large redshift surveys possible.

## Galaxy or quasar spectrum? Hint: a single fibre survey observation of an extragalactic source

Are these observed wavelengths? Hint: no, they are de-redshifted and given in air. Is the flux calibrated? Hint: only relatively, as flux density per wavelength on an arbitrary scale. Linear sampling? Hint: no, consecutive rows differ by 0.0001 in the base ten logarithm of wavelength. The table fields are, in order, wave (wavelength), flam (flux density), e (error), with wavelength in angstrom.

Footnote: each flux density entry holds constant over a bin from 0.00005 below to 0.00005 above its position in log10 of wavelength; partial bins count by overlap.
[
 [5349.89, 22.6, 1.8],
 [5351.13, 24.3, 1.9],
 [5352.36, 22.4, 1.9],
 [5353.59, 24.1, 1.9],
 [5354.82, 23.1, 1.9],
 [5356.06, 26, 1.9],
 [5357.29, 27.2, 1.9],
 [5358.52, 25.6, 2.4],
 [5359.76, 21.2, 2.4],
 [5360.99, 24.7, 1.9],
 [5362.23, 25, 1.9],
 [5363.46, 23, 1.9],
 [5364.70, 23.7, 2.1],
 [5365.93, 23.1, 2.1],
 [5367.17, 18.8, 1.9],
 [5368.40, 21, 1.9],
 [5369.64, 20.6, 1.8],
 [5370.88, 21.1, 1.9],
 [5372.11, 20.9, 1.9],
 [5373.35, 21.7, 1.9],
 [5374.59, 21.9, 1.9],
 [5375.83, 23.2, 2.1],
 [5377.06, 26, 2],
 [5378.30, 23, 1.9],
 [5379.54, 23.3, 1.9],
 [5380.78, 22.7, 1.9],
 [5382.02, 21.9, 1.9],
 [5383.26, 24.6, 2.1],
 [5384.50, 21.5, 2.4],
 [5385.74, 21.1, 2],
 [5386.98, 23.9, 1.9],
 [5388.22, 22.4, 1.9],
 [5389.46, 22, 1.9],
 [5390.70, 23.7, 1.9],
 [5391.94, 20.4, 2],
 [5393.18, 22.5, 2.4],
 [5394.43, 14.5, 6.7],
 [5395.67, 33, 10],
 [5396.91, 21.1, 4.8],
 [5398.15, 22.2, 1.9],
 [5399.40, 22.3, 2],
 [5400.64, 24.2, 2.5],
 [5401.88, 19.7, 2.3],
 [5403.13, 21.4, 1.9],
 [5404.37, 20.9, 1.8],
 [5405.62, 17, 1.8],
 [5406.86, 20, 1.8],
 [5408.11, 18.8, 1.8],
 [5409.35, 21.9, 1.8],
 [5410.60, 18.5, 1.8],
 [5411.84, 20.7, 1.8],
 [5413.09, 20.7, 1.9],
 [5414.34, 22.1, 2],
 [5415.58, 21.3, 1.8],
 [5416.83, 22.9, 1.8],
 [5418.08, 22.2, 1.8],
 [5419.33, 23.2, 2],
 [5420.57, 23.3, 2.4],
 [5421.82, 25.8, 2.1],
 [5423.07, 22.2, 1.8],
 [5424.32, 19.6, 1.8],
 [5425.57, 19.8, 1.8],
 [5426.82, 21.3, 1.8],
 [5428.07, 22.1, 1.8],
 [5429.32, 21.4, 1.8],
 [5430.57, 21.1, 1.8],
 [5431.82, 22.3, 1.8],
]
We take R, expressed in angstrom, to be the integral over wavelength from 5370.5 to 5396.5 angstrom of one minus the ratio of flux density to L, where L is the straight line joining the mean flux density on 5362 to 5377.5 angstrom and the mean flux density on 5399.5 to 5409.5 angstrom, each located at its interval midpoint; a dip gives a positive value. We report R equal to -1.3 angstrom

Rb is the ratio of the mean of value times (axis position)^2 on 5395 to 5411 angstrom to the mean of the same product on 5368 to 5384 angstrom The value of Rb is 0.97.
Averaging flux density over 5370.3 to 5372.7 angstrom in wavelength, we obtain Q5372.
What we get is 21.1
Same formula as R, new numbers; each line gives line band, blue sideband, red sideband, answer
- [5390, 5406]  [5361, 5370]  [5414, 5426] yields 0.4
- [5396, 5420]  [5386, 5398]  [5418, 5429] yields 1.2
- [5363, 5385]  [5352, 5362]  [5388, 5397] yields 1.1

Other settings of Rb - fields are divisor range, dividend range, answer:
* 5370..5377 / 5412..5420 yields 1.01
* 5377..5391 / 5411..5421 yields 0.97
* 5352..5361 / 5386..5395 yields 0.89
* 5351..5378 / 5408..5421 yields 0.95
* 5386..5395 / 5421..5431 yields 1.03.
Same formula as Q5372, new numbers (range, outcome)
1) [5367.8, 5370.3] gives 20.7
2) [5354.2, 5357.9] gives 25.4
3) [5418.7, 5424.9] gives 22.8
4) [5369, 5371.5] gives 20.8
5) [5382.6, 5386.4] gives 22.4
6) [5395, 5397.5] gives 26.9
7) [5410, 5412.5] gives 19.6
